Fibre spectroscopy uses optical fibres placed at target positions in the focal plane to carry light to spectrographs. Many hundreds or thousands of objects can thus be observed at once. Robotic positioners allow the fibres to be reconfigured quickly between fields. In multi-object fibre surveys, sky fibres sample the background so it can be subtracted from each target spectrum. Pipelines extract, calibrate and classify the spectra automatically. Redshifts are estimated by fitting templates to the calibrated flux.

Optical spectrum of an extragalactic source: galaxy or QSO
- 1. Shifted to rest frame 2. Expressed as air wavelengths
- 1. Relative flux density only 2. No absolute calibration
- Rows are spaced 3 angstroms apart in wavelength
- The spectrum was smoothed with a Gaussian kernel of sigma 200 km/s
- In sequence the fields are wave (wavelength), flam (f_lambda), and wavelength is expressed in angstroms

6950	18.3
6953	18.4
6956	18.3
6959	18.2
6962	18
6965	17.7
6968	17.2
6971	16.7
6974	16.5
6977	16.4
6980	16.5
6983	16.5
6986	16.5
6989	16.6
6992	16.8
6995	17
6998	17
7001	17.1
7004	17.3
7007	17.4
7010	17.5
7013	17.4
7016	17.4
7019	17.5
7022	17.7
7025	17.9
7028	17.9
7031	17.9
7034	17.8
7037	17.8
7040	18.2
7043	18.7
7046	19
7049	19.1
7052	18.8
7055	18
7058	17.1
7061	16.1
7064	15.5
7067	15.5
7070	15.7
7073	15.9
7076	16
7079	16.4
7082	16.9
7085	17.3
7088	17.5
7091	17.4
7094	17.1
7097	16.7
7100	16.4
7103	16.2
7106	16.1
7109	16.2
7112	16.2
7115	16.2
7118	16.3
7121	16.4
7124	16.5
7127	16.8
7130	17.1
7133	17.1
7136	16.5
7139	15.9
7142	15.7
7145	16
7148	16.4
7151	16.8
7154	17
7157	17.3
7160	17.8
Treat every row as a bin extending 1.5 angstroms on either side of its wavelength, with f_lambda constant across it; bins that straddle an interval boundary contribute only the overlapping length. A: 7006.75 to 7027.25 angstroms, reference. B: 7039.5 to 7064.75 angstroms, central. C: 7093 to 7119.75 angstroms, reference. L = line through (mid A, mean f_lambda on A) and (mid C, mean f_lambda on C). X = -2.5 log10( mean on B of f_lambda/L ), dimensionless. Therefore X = -0.05 mag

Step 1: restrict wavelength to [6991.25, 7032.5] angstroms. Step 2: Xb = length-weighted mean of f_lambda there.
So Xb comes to 17.4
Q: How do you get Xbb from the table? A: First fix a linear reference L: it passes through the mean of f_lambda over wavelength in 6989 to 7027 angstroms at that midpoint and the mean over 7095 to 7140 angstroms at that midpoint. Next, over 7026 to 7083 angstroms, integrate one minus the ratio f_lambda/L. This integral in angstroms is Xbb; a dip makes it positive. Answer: -1.1 angstroms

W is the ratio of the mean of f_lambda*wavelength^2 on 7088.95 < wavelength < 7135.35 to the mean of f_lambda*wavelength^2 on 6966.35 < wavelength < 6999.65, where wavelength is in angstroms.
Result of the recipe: 1.0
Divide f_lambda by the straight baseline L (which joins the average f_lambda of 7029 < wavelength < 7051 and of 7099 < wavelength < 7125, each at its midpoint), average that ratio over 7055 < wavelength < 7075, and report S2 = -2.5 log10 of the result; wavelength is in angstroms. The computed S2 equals 0.098 mag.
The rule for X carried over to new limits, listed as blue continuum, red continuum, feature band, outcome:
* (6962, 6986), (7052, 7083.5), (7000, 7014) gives -0.04 mag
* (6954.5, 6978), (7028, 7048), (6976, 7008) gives 0.05 mag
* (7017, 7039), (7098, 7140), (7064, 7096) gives 0.03 mag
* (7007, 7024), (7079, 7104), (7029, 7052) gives -0.06 mag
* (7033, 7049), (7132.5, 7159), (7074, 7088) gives 0.06 mag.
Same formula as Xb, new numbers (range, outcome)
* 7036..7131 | 16.9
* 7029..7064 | 17.9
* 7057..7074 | 15.9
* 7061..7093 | 16.4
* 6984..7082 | 17.3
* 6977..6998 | 16.7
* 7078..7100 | 17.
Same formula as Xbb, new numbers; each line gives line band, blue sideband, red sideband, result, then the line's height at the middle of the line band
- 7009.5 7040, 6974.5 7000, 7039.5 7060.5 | -0.11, 17.7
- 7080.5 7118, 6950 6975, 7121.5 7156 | 0.28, 16.8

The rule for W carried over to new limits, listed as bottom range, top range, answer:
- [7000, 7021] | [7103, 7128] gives 0.97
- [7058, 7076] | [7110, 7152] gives 1.05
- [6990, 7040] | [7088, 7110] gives 0.98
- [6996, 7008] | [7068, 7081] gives 0.95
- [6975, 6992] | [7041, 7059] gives 1.14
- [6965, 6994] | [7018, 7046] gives 1.09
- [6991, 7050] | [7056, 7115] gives 0.95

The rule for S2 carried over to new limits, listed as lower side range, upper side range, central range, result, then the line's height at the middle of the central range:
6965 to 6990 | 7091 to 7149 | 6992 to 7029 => -0.049 mag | 16.6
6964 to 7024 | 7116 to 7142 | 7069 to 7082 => 0.040 mag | 16.7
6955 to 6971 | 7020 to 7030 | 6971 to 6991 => 0.079 mag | 17.8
